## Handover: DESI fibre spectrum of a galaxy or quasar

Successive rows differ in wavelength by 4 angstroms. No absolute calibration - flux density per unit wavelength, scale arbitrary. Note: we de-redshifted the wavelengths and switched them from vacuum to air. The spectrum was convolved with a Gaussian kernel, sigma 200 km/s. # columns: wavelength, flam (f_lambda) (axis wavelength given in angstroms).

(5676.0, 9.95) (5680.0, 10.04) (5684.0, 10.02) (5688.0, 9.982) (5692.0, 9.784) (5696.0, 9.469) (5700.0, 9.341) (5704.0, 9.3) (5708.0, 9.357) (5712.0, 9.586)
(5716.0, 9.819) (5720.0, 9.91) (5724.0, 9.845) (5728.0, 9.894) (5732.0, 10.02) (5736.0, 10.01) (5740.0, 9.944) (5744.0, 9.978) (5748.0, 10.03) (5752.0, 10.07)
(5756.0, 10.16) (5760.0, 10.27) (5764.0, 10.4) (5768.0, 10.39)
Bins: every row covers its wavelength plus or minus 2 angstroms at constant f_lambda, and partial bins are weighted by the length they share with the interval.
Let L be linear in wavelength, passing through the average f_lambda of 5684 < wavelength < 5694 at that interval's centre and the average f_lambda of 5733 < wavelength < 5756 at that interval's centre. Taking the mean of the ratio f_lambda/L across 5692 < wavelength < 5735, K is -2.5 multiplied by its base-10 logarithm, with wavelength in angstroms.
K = 0.03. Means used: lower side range 9.91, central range 9.67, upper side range 10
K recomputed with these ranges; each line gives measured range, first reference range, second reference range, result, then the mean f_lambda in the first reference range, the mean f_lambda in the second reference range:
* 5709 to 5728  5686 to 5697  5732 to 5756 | 0.013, 9.77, 10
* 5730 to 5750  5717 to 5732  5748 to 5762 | 0.003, 9.9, 10.1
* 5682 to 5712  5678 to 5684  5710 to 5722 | 0.034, 10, 9.77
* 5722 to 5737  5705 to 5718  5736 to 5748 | -0.014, 9.57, 9.98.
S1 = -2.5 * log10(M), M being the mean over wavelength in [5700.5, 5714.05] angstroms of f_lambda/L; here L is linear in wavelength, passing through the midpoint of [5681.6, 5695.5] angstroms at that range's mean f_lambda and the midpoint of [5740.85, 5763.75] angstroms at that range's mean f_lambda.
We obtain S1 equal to 0.06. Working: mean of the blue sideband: 9.88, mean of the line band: 9.41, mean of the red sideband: 10.1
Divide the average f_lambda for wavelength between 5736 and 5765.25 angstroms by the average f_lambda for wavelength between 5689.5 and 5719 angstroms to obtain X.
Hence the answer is 1.1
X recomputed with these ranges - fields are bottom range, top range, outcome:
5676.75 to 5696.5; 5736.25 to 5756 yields 1.01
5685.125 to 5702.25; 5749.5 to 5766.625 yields 1.06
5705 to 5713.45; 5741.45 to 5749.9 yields 1.06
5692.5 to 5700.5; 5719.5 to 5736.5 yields 1.05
